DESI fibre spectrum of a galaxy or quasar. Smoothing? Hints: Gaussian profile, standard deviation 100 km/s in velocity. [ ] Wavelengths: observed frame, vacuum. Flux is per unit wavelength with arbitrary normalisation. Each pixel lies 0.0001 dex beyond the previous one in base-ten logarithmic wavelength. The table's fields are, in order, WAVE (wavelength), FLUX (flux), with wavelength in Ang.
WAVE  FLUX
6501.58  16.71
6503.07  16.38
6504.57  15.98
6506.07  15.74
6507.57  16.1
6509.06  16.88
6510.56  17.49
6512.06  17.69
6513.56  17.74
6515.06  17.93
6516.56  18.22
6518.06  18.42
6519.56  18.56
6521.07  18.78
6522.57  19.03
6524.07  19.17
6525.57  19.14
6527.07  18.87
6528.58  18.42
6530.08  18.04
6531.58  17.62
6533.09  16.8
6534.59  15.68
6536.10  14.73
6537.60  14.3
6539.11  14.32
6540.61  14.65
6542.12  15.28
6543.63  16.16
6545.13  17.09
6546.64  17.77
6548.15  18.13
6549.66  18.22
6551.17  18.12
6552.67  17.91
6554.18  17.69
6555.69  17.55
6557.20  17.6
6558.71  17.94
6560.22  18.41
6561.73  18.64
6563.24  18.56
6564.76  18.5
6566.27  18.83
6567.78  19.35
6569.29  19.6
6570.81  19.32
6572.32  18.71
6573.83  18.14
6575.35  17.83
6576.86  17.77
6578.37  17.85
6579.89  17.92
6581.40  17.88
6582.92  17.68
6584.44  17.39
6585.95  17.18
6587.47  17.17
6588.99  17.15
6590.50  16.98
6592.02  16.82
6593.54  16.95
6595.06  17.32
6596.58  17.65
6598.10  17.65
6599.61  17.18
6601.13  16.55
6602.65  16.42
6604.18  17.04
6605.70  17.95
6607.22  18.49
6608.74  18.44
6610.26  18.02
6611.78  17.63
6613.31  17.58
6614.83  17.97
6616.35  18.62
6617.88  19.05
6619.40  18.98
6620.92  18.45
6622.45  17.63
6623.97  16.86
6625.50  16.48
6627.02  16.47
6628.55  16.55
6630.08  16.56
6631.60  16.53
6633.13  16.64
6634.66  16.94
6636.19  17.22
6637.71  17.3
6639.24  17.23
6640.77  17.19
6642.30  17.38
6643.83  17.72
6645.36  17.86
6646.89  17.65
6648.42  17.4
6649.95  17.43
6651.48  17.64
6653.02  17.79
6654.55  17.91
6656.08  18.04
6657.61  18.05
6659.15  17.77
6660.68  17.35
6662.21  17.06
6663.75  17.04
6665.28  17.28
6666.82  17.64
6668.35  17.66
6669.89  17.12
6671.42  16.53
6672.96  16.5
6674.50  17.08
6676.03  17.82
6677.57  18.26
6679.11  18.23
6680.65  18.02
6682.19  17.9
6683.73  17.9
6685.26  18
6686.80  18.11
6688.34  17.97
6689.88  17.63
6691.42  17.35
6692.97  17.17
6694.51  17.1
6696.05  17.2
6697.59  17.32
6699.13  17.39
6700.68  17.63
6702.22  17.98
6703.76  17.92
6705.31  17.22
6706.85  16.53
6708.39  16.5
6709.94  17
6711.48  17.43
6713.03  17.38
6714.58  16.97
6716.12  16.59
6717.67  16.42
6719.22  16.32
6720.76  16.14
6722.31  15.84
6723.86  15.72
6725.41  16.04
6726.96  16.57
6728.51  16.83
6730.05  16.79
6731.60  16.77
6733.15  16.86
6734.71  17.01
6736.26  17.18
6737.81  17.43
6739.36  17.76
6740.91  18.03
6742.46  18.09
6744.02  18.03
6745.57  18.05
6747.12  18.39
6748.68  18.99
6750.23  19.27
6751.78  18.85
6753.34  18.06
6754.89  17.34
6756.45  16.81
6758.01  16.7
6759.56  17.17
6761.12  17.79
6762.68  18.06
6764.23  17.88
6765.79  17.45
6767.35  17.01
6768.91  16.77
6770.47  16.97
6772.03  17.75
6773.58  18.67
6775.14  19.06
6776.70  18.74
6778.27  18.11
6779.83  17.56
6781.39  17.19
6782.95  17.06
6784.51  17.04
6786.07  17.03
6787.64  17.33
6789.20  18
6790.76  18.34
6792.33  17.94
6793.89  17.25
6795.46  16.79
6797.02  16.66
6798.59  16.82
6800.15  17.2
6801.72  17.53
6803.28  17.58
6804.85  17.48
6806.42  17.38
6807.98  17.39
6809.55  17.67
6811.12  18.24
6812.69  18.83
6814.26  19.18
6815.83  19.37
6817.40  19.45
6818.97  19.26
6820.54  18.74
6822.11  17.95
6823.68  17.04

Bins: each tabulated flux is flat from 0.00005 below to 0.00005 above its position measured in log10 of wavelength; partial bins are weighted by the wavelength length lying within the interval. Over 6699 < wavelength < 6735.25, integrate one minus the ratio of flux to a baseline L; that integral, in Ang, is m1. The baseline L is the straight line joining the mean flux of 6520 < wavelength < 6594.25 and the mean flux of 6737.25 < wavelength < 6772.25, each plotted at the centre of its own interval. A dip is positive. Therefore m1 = 1.9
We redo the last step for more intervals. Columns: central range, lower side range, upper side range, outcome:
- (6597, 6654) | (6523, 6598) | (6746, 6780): 0.64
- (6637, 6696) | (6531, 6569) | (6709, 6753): -1.07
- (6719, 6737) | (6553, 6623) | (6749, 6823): 1.34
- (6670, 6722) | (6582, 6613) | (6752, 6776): 0.62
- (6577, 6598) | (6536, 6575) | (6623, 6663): 0.07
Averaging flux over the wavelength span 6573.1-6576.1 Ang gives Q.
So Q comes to 17.9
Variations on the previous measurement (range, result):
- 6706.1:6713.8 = 17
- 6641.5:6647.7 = 17.6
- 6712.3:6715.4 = 17.2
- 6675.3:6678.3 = 18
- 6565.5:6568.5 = 19.1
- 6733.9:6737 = 17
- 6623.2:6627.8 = 16.6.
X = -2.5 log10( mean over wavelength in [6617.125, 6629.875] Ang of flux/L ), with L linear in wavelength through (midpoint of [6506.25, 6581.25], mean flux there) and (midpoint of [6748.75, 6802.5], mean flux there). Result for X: 0.009 mag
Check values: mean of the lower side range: 17.7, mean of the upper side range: 17.6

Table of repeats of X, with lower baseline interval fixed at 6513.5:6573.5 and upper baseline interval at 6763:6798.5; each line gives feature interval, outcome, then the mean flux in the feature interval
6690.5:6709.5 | 0.02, 17.3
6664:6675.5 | 0.03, 17.1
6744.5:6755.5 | -0.05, 18.4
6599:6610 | 0.01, 17.5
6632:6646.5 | 0.03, 17.3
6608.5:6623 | -0.03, 18.2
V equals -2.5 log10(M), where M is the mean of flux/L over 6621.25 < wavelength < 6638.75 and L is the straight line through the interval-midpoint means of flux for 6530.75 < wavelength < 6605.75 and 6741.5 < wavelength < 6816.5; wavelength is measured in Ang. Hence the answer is 0.04 mag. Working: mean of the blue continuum 17.4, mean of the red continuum 17.8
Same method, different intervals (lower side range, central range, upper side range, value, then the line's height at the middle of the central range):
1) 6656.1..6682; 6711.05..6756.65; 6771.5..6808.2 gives 0.02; 17.5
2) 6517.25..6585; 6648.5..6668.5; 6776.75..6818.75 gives 0.01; 17.7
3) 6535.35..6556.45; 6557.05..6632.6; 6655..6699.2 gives -0.05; 16.9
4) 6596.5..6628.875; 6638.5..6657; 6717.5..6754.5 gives 0.00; 17.5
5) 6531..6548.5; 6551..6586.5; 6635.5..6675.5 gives -0.12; 16.3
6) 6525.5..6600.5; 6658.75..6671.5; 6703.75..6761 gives 0.00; 17.3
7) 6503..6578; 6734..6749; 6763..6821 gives -0.01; 17.8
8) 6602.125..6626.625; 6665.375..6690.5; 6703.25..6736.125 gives -0.03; 17.2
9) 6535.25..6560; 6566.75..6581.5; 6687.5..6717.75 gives -0.10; 16.8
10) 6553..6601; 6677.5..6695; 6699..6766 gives -0.02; 17.5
